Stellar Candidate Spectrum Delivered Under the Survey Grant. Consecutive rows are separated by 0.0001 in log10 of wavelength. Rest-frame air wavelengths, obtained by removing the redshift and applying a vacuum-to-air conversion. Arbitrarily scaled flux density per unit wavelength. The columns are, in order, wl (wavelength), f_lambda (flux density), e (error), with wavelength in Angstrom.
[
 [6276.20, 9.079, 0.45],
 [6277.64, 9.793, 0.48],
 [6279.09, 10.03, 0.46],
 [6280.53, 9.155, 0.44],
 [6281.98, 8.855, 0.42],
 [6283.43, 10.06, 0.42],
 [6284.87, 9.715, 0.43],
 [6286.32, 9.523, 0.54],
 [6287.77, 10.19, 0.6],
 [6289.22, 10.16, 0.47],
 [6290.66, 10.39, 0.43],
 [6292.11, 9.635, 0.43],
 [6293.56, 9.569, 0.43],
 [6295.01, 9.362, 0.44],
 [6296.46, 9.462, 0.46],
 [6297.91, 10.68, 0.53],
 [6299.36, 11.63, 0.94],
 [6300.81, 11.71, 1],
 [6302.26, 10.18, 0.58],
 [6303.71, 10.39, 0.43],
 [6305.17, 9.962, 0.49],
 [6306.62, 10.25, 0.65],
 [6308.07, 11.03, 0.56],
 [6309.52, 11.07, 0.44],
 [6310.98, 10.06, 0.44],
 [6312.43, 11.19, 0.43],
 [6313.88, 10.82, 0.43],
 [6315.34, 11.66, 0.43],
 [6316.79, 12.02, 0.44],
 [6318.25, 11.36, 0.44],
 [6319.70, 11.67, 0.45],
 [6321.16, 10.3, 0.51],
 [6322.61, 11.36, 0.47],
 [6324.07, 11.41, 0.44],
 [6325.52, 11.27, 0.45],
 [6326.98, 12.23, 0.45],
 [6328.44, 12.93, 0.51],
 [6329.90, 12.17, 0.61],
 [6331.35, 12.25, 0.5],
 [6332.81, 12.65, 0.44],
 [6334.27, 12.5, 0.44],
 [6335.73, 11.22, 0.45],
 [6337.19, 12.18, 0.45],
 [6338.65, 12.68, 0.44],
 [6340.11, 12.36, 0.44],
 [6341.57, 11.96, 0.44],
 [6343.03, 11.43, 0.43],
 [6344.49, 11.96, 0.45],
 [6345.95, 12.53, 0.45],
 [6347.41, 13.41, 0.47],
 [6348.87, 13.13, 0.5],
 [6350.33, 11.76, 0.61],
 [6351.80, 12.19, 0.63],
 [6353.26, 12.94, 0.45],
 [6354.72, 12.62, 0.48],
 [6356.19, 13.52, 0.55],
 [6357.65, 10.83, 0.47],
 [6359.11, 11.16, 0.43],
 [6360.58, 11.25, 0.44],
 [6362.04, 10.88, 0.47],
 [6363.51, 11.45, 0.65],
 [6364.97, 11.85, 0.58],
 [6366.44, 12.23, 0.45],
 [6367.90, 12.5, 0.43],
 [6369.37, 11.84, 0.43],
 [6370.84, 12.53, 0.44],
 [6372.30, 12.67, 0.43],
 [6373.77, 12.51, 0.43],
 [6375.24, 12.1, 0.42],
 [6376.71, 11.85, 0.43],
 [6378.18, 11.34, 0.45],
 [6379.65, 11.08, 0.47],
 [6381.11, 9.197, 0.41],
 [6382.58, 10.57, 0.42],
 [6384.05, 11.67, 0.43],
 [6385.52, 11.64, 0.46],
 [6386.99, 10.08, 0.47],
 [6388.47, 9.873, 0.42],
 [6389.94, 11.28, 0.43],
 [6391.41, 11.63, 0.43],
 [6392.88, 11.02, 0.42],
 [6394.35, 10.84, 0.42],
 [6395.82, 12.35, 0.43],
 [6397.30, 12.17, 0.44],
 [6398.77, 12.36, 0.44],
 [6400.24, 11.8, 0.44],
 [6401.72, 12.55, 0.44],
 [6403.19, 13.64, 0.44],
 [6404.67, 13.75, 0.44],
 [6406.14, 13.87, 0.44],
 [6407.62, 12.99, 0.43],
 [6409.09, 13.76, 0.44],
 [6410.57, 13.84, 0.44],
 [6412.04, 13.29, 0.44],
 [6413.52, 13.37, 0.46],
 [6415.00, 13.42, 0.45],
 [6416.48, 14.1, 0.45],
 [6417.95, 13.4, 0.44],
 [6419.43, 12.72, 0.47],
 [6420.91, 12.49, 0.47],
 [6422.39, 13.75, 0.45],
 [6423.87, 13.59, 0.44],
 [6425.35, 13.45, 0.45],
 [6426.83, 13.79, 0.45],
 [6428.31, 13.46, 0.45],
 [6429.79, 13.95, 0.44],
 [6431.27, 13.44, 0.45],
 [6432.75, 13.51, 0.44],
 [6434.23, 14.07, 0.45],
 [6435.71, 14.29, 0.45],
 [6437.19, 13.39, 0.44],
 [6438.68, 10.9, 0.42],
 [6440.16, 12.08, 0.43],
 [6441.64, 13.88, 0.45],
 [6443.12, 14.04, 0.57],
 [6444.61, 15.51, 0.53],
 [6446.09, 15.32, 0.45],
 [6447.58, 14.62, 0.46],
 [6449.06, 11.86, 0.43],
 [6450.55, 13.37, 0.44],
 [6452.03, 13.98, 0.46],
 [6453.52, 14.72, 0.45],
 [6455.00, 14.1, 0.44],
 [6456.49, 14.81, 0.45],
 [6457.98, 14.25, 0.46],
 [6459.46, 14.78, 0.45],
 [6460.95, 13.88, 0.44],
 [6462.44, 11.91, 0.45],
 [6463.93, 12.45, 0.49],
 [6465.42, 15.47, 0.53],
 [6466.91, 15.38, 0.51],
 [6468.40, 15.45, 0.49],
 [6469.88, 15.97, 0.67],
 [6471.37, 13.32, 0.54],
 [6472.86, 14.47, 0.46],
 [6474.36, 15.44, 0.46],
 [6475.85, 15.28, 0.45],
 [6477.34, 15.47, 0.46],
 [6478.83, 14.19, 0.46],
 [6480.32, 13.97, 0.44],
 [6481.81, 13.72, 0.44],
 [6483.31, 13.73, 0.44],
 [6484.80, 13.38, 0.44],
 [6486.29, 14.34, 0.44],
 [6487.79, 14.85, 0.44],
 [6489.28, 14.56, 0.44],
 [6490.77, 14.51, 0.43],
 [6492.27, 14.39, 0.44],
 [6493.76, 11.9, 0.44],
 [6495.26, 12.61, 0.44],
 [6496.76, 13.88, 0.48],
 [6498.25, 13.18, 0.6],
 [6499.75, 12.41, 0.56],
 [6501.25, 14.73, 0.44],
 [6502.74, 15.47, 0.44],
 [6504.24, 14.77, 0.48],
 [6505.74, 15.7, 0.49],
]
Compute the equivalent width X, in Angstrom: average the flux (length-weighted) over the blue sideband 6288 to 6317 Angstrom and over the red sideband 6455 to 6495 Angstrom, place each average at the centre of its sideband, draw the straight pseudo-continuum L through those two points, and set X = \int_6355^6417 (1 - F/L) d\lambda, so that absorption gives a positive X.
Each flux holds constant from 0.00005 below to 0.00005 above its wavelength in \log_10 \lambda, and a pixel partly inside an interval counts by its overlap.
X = 1.4 Angstrom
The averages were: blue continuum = 10.5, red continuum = 14.3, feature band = 12.1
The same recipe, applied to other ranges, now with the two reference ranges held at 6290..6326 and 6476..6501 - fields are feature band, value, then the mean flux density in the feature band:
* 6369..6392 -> 1.2 Angstrom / 11.4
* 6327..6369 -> -2.7 Angstrom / 12.2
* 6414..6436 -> -1.3 Angstrom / 13.5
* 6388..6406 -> 0.4 Angstrom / 12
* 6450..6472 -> -1.4 Angstrom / 14.3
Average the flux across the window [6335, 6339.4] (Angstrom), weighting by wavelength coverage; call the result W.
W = 12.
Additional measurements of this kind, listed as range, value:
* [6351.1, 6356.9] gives 12.8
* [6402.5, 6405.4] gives 13.7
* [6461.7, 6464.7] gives 12.2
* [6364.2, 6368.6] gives 12.2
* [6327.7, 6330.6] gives 12.5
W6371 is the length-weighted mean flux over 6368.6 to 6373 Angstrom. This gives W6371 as 12.3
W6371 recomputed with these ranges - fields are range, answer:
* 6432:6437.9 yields 13.8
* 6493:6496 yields 12.3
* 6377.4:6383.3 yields 10.6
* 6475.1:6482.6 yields 14.5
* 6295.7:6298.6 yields 10.1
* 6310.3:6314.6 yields 10.7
